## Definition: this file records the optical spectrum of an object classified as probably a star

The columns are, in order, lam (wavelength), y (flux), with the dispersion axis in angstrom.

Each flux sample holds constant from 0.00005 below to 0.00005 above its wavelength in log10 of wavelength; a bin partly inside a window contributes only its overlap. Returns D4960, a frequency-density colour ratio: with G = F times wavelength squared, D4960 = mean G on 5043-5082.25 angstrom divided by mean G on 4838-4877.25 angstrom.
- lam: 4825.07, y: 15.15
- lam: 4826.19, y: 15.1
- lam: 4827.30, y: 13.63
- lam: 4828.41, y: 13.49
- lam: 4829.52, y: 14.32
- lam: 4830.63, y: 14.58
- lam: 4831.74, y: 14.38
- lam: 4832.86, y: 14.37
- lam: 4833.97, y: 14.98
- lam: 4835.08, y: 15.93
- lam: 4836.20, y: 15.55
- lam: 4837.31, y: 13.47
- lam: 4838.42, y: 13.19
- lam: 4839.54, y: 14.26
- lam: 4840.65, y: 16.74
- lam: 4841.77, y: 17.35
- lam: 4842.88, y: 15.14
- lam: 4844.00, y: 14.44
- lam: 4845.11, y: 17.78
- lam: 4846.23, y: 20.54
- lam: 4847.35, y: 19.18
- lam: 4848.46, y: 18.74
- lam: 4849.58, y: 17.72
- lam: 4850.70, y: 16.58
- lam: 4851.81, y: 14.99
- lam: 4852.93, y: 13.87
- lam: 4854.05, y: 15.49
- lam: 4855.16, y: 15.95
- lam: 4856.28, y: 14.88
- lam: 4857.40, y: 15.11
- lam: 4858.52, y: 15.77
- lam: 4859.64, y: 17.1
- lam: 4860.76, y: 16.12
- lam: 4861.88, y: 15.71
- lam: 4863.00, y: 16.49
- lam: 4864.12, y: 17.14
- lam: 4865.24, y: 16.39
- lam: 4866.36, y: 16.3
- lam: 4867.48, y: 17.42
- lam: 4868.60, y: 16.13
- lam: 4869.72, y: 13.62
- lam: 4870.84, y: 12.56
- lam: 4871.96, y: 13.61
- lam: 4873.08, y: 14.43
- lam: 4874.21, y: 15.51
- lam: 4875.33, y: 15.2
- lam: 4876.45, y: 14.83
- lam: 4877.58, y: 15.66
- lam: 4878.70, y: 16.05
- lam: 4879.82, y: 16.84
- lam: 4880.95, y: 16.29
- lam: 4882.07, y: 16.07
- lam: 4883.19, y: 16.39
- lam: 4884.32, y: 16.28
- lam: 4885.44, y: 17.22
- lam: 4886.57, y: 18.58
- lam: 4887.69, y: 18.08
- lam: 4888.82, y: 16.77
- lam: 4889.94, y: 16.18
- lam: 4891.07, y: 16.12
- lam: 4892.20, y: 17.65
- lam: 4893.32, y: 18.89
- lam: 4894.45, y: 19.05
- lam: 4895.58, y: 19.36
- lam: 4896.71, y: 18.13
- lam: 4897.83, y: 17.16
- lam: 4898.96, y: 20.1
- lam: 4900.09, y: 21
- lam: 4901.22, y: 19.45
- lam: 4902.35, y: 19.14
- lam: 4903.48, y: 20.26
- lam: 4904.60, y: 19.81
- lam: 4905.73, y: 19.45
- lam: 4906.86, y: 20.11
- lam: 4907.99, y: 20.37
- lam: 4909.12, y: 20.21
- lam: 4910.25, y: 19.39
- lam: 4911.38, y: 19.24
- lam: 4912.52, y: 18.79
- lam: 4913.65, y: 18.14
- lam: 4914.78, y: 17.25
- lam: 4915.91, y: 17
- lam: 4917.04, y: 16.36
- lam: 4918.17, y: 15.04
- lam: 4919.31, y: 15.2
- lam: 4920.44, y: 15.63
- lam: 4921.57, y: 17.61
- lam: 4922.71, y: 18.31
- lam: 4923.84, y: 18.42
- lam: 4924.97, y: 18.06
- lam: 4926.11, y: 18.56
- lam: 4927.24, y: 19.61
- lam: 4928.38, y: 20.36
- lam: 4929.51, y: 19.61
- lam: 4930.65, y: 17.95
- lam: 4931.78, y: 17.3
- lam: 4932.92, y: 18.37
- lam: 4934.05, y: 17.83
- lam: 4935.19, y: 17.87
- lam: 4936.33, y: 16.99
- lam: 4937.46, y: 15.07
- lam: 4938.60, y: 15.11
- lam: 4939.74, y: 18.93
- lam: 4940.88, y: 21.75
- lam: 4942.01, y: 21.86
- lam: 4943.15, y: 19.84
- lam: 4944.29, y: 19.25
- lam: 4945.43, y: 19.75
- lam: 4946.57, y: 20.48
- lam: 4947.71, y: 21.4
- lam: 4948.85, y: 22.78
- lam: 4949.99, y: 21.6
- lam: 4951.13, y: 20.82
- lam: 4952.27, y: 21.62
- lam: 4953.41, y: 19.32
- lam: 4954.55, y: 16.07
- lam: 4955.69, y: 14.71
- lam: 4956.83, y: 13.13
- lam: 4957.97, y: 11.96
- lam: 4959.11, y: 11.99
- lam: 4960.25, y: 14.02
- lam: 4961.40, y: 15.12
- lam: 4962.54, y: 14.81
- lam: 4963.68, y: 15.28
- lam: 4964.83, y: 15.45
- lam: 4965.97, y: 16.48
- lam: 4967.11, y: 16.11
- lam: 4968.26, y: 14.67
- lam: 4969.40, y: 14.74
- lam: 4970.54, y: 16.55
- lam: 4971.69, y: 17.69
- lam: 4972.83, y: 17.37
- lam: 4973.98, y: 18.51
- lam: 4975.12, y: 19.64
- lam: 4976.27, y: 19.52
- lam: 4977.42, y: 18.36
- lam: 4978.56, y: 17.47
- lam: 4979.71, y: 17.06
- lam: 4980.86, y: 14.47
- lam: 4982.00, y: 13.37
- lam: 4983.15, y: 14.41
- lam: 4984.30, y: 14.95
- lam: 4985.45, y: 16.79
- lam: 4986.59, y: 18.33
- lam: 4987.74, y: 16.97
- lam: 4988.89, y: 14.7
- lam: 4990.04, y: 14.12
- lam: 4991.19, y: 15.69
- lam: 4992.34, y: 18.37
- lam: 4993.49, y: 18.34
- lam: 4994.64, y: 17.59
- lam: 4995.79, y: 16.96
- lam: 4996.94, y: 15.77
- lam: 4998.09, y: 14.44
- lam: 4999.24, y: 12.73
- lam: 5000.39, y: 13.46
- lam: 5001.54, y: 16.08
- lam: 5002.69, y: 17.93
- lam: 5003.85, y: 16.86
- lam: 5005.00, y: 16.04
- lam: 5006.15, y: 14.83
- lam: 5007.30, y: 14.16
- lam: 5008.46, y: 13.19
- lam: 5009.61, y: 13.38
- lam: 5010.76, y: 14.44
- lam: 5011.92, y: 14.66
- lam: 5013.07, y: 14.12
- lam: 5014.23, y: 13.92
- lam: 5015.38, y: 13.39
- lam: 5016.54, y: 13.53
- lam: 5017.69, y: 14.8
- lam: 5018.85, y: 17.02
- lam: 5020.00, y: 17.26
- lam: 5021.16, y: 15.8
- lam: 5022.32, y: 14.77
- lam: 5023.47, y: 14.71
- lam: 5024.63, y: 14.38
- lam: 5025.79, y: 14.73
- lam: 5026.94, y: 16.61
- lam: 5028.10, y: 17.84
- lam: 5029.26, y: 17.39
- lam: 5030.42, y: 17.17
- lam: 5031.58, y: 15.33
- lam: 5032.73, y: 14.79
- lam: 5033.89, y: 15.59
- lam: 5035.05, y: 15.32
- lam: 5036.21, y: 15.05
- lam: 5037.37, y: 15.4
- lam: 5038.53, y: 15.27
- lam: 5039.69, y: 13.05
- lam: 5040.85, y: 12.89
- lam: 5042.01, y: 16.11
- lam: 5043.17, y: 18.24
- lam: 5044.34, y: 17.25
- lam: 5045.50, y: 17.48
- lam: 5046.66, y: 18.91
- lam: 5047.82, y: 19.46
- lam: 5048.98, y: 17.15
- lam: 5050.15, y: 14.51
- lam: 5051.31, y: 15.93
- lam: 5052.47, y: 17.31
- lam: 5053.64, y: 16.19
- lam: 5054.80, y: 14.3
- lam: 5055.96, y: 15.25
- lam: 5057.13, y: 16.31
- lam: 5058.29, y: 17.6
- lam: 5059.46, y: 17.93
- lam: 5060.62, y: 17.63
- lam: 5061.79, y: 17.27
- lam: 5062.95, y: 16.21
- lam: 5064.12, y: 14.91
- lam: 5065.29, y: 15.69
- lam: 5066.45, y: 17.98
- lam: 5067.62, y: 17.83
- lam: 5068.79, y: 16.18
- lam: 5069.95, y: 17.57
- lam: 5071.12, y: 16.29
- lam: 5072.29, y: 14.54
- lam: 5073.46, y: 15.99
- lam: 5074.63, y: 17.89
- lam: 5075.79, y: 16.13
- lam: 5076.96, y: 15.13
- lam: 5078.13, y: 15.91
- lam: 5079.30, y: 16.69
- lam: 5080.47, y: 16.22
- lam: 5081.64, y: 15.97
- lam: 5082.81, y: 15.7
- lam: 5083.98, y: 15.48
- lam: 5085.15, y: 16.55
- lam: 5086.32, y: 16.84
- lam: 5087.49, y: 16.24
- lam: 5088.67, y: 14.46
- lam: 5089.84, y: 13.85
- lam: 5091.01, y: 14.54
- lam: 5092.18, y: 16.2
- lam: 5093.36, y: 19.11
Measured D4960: 1.14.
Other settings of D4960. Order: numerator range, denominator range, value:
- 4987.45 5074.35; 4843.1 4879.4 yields 1.06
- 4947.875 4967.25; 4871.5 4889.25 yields 1.07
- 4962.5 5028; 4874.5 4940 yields 0.92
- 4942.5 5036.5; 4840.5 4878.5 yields 1.07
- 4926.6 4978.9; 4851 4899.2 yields 1.12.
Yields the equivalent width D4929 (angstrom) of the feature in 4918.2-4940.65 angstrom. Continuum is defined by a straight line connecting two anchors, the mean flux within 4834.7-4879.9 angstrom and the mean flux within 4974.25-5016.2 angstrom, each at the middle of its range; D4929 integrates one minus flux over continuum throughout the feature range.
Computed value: -2.75 angstrom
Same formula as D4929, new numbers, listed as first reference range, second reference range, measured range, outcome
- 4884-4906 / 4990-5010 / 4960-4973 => 0.7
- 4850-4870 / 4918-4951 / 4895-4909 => -1.7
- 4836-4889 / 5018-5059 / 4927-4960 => -4.7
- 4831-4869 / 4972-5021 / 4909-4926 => -1.8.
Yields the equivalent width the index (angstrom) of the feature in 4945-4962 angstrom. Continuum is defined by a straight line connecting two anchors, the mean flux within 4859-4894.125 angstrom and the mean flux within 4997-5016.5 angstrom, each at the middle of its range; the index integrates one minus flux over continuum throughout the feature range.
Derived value -2.6 angstrom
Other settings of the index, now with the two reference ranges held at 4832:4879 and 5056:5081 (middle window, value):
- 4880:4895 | -1.2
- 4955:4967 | 1.3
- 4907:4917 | -1.7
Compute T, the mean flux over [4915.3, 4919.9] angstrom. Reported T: 15.9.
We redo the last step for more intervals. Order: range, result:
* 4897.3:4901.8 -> 19.4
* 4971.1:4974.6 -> 17.9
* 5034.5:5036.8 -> 15.2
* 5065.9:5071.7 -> 17.2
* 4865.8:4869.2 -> 16.6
